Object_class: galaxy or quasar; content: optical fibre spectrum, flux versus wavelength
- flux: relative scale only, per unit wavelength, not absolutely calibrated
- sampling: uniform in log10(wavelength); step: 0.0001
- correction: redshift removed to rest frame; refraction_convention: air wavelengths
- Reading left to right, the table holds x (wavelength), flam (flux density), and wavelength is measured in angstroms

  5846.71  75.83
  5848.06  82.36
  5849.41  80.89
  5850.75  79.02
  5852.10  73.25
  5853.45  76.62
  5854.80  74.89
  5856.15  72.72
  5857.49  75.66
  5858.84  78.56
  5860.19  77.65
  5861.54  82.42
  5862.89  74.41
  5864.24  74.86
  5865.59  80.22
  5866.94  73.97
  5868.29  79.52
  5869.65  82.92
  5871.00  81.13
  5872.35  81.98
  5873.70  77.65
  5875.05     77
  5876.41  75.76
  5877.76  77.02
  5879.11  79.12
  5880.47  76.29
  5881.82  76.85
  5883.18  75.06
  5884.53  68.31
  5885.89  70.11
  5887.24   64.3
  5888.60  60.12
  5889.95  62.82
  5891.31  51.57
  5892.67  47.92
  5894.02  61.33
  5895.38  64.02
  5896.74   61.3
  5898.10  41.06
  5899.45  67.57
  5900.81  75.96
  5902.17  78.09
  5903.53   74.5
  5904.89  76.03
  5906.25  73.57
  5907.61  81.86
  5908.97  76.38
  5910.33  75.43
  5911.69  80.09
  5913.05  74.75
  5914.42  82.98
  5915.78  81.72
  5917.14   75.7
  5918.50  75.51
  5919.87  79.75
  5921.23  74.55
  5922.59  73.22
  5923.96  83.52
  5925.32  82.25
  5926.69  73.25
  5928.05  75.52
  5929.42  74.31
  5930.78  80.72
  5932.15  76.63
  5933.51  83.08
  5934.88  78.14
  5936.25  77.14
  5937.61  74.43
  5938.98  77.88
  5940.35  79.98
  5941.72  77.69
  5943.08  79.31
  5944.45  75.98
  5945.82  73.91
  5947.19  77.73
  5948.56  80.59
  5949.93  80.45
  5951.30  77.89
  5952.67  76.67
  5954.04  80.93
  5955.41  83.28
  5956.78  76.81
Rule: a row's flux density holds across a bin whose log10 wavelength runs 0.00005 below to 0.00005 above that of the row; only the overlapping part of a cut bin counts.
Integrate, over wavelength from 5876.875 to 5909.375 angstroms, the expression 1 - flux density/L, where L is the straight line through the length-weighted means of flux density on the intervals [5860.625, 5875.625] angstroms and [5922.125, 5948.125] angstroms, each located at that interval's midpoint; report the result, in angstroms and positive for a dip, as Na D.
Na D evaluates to 4.1 angstroms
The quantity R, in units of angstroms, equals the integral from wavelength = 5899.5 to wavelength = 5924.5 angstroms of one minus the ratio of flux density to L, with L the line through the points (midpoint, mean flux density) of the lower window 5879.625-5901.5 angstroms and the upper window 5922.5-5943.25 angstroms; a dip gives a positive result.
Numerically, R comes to -2.1 angstroms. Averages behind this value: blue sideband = 64.1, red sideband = 78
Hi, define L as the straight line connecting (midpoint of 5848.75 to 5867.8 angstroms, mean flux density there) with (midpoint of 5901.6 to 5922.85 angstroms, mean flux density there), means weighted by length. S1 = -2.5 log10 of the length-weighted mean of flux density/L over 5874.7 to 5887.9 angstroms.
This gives 0.04 mag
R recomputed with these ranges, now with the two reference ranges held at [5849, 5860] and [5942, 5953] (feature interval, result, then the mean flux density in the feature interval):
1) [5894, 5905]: 1.52 angstroms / 66.5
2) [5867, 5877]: -0.31 angstroms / 79.1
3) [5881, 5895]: 2.36 angstroms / 64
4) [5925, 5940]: 0.03 angstroms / 77.5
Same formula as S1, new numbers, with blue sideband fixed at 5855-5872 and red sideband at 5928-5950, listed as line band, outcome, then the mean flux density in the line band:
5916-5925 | 0.00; 77.5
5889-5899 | 0.35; 56.2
